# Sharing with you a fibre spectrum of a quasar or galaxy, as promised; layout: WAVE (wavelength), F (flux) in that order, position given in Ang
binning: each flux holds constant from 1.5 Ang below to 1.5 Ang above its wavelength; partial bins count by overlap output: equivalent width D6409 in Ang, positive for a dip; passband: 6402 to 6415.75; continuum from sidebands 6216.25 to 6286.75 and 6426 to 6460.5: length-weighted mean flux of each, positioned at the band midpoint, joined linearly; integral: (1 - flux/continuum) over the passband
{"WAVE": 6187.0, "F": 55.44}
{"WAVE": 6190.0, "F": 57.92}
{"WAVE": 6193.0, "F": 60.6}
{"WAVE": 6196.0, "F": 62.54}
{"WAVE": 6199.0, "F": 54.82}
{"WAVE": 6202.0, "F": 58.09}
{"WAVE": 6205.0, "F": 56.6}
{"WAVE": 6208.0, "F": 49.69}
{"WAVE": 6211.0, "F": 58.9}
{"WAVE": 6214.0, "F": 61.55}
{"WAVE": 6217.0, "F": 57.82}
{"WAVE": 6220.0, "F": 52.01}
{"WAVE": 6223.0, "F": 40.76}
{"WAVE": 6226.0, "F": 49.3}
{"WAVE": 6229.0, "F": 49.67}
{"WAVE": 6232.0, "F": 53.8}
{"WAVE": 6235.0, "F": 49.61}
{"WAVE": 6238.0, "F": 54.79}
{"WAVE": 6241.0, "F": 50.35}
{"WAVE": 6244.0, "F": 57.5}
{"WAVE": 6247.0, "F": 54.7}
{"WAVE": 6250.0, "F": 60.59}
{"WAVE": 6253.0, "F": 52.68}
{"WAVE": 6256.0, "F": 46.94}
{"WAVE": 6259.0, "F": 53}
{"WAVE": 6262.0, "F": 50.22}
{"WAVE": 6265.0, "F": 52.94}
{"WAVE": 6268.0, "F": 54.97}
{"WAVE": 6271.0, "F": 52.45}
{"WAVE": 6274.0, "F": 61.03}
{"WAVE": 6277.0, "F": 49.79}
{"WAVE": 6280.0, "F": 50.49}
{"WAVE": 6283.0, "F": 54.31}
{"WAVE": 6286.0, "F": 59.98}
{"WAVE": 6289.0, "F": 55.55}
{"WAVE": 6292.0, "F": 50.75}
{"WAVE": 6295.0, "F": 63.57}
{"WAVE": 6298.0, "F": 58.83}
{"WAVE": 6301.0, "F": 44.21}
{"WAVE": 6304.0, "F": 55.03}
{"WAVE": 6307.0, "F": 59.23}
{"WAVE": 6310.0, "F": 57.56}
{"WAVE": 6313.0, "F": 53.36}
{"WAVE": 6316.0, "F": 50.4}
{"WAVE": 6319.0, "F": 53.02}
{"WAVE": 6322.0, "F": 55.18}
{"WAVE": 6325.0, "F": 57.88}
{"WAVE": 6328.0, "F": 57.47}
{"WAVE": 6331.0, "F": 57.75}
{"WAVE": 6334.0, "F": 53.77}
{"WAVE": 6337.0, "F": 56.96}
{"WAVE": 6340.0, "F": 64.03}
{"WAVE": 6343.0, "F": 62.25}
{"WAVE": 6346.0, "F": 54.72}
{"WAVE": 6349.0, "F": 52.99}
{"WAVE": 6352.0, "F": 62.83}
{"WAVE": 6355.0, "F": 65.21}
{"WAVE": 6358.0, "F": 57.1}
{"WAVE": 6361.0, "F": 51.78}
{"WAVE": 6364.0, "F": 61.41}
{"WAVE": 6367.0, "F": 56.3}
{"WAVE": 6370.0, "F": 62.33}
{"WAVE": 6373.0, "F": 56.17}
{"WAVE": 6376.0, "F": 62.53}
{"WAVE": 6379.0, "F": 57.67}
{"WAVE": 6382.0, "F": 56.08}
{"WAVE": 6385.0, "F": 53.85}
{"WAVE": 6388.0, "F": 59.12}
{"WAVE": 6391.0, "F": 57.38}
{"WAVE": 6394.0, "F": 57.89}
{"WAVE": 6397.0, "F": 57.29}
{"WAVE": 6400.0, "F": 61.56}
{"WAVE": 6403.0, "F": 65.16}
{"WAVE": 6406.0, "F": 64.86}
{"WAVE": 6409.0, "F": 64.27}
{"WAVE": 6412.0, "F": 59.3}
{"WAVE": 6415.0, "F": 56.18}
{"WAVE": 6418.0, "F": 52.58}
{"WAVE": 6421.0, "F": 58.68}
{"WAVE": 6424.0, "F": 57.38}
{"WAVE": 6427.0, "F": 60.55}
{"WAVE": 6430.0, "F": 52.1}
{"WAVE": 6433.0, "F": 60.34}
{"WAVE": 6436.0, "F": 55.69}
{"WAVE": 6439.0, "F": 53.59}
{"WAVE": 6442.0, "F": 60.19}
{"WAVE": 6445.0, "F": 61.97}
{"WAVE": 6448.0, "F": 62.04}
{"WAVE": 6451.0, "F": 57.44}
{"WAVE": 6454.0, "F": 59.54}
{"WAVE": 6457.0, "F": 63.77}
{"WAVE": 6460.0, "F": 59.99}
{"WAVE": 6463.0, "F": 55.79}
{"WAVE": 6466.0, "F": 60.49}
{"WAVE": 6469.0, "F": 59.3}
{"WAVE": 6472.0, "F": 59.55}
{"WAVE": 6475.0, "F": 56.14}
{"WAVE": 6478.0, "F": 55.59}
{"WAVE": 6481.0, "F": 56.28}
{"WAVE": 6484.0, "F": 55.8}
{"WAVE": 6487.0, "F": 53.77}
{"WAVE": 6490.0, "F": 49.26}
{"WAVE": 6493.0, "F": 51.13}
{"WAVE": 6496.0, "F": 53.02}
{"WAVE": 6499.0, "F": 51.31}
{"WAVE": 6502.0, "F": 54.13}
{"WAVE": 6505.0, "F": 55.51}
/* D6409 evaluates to -1.0 Ang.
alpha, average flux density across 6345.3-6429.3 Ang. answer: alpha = 58.7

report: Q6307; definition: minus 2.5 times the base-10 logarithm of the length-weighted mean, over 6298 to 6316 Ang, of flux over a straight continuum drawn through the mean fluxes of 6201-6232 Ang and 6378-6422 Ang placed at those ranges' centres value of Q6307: 0.041 mag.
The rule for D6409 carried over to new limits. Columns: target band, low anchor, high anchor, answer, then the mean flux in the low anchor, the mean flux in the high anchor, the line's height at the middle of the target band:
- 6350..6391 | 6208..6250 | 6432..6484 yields -1.4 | 53.3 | 58.6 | 56.6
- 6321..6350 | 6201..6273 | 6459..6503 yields -1.7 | 53.3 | 55.4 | 54.2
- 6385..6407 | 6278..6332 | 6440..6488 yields -1.1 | 55.2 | 58.6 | 57.1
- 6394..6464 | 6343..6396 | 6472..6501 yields -4.0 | 58.1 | 53.9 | 56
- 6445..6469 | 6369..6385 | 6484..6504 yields -2.5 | 58.4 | 52.5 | 54.3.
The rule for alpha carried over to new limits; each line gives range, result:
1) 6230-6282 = 53.3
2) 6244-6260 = 54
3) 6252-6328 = 54.2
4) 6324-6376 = 58.4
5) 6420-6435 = 57.7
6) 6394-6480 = 58.9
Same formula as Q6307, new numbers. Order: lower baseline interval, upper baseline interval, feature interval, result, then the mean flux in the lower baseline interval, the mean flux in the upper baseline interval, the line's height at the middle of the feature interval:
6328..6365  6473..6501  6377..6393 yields 0.00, 58.3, 53.7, 57.1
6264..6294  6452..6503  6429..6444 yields -0.02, 54.4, 56.2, 55.8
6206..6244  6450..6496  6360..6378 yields -0.07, 52.6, 56.8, 55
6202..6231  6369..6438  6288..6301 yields -0.01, 53.2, 58.6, 55.4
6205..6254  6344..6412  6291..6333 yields 0.02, 53.5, 59.1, 56.6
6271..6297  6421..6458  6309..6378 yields -0.01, 55.6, 58.6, 56.7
